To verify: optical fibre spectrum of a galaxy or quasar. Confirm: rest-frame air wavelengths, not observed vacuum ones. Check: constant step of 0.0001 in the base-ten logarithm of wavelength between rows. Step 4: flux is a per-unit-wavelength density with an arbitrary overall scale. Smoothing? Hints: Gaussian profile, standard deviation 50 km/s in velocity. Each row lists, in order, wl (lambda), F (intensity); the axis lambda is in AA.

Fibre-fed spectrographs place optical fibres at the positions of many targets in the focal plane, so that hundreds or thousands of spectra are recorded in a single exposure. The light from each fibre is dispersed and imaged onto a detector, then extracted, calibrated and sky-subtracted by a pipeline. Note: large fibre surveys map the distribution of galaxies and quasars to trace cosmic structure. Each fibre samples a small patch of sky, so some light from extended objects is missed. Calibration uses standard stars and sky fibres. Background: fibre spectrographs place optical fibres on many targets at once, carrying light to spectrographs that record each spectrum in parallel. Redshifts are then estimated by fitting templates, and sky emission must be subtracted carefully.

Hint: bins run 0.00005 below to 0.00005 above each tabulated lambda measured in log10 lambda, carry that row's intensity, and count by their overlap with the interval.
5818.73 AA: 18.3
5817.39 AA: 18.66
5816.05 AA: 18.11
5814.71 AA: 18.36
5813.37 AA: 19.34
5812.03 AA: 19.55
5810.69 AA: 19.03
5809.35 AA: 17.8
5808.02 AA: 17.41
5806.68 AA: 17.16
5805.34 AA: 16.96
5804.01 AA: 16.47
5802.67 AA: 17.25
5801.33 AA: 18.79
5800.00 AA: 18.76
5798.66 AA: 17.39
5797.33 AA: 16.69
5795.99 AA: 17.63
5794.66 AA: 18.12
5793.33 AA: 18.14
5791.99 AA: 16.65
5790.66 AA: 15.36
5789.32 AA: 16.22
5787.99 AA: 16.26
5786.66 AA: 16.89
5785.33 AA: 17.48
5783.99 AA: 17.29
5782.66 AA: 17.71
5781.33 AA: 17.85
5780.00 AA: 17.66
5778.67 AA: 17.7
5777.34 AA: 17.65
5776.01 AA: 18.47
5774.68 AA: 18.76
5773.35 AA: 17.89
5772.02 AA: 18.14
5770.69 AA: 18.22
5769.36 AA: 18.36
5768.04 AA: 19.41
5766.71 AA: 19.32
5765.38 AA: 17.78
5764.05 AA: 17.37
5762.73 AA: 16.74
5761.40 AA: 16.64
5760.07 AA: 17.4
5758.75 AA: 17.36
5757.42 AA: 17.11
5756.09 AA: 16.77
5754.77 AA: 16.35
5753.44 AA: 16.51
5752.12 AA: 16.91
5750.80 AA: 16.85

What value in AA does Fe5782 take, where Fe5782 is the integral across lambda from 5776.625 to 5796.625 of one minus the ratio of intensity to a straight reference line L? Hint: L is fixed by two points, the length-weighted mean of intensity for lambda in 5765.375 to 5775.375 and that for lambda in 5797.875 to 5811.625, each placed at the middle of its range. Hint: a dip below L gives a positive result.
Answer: 1.00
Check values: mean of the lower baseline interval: 18.5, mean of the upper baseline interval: 17.7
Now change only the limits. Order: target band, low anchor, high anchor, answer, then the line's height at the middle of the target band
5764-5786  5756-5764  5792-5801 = -0.95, 17.3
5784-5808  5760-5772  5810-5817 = 1.71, 18.5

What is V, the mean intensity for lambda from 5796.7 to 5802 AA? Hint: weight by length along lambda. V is 17.9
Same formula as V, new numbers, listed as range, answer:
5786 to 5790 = 16.4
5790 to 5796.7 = 17.2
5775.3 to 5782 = 17.9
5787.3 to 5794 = 16.5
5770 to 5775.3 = 18.2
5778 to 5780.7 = 17.7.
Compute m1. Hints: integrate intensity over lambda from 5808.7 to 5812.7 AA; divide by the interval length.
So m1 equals 18.8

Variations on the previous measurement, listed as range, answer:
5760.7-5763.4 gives 16.7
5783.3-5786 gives 17.4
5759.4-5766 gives 17.2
